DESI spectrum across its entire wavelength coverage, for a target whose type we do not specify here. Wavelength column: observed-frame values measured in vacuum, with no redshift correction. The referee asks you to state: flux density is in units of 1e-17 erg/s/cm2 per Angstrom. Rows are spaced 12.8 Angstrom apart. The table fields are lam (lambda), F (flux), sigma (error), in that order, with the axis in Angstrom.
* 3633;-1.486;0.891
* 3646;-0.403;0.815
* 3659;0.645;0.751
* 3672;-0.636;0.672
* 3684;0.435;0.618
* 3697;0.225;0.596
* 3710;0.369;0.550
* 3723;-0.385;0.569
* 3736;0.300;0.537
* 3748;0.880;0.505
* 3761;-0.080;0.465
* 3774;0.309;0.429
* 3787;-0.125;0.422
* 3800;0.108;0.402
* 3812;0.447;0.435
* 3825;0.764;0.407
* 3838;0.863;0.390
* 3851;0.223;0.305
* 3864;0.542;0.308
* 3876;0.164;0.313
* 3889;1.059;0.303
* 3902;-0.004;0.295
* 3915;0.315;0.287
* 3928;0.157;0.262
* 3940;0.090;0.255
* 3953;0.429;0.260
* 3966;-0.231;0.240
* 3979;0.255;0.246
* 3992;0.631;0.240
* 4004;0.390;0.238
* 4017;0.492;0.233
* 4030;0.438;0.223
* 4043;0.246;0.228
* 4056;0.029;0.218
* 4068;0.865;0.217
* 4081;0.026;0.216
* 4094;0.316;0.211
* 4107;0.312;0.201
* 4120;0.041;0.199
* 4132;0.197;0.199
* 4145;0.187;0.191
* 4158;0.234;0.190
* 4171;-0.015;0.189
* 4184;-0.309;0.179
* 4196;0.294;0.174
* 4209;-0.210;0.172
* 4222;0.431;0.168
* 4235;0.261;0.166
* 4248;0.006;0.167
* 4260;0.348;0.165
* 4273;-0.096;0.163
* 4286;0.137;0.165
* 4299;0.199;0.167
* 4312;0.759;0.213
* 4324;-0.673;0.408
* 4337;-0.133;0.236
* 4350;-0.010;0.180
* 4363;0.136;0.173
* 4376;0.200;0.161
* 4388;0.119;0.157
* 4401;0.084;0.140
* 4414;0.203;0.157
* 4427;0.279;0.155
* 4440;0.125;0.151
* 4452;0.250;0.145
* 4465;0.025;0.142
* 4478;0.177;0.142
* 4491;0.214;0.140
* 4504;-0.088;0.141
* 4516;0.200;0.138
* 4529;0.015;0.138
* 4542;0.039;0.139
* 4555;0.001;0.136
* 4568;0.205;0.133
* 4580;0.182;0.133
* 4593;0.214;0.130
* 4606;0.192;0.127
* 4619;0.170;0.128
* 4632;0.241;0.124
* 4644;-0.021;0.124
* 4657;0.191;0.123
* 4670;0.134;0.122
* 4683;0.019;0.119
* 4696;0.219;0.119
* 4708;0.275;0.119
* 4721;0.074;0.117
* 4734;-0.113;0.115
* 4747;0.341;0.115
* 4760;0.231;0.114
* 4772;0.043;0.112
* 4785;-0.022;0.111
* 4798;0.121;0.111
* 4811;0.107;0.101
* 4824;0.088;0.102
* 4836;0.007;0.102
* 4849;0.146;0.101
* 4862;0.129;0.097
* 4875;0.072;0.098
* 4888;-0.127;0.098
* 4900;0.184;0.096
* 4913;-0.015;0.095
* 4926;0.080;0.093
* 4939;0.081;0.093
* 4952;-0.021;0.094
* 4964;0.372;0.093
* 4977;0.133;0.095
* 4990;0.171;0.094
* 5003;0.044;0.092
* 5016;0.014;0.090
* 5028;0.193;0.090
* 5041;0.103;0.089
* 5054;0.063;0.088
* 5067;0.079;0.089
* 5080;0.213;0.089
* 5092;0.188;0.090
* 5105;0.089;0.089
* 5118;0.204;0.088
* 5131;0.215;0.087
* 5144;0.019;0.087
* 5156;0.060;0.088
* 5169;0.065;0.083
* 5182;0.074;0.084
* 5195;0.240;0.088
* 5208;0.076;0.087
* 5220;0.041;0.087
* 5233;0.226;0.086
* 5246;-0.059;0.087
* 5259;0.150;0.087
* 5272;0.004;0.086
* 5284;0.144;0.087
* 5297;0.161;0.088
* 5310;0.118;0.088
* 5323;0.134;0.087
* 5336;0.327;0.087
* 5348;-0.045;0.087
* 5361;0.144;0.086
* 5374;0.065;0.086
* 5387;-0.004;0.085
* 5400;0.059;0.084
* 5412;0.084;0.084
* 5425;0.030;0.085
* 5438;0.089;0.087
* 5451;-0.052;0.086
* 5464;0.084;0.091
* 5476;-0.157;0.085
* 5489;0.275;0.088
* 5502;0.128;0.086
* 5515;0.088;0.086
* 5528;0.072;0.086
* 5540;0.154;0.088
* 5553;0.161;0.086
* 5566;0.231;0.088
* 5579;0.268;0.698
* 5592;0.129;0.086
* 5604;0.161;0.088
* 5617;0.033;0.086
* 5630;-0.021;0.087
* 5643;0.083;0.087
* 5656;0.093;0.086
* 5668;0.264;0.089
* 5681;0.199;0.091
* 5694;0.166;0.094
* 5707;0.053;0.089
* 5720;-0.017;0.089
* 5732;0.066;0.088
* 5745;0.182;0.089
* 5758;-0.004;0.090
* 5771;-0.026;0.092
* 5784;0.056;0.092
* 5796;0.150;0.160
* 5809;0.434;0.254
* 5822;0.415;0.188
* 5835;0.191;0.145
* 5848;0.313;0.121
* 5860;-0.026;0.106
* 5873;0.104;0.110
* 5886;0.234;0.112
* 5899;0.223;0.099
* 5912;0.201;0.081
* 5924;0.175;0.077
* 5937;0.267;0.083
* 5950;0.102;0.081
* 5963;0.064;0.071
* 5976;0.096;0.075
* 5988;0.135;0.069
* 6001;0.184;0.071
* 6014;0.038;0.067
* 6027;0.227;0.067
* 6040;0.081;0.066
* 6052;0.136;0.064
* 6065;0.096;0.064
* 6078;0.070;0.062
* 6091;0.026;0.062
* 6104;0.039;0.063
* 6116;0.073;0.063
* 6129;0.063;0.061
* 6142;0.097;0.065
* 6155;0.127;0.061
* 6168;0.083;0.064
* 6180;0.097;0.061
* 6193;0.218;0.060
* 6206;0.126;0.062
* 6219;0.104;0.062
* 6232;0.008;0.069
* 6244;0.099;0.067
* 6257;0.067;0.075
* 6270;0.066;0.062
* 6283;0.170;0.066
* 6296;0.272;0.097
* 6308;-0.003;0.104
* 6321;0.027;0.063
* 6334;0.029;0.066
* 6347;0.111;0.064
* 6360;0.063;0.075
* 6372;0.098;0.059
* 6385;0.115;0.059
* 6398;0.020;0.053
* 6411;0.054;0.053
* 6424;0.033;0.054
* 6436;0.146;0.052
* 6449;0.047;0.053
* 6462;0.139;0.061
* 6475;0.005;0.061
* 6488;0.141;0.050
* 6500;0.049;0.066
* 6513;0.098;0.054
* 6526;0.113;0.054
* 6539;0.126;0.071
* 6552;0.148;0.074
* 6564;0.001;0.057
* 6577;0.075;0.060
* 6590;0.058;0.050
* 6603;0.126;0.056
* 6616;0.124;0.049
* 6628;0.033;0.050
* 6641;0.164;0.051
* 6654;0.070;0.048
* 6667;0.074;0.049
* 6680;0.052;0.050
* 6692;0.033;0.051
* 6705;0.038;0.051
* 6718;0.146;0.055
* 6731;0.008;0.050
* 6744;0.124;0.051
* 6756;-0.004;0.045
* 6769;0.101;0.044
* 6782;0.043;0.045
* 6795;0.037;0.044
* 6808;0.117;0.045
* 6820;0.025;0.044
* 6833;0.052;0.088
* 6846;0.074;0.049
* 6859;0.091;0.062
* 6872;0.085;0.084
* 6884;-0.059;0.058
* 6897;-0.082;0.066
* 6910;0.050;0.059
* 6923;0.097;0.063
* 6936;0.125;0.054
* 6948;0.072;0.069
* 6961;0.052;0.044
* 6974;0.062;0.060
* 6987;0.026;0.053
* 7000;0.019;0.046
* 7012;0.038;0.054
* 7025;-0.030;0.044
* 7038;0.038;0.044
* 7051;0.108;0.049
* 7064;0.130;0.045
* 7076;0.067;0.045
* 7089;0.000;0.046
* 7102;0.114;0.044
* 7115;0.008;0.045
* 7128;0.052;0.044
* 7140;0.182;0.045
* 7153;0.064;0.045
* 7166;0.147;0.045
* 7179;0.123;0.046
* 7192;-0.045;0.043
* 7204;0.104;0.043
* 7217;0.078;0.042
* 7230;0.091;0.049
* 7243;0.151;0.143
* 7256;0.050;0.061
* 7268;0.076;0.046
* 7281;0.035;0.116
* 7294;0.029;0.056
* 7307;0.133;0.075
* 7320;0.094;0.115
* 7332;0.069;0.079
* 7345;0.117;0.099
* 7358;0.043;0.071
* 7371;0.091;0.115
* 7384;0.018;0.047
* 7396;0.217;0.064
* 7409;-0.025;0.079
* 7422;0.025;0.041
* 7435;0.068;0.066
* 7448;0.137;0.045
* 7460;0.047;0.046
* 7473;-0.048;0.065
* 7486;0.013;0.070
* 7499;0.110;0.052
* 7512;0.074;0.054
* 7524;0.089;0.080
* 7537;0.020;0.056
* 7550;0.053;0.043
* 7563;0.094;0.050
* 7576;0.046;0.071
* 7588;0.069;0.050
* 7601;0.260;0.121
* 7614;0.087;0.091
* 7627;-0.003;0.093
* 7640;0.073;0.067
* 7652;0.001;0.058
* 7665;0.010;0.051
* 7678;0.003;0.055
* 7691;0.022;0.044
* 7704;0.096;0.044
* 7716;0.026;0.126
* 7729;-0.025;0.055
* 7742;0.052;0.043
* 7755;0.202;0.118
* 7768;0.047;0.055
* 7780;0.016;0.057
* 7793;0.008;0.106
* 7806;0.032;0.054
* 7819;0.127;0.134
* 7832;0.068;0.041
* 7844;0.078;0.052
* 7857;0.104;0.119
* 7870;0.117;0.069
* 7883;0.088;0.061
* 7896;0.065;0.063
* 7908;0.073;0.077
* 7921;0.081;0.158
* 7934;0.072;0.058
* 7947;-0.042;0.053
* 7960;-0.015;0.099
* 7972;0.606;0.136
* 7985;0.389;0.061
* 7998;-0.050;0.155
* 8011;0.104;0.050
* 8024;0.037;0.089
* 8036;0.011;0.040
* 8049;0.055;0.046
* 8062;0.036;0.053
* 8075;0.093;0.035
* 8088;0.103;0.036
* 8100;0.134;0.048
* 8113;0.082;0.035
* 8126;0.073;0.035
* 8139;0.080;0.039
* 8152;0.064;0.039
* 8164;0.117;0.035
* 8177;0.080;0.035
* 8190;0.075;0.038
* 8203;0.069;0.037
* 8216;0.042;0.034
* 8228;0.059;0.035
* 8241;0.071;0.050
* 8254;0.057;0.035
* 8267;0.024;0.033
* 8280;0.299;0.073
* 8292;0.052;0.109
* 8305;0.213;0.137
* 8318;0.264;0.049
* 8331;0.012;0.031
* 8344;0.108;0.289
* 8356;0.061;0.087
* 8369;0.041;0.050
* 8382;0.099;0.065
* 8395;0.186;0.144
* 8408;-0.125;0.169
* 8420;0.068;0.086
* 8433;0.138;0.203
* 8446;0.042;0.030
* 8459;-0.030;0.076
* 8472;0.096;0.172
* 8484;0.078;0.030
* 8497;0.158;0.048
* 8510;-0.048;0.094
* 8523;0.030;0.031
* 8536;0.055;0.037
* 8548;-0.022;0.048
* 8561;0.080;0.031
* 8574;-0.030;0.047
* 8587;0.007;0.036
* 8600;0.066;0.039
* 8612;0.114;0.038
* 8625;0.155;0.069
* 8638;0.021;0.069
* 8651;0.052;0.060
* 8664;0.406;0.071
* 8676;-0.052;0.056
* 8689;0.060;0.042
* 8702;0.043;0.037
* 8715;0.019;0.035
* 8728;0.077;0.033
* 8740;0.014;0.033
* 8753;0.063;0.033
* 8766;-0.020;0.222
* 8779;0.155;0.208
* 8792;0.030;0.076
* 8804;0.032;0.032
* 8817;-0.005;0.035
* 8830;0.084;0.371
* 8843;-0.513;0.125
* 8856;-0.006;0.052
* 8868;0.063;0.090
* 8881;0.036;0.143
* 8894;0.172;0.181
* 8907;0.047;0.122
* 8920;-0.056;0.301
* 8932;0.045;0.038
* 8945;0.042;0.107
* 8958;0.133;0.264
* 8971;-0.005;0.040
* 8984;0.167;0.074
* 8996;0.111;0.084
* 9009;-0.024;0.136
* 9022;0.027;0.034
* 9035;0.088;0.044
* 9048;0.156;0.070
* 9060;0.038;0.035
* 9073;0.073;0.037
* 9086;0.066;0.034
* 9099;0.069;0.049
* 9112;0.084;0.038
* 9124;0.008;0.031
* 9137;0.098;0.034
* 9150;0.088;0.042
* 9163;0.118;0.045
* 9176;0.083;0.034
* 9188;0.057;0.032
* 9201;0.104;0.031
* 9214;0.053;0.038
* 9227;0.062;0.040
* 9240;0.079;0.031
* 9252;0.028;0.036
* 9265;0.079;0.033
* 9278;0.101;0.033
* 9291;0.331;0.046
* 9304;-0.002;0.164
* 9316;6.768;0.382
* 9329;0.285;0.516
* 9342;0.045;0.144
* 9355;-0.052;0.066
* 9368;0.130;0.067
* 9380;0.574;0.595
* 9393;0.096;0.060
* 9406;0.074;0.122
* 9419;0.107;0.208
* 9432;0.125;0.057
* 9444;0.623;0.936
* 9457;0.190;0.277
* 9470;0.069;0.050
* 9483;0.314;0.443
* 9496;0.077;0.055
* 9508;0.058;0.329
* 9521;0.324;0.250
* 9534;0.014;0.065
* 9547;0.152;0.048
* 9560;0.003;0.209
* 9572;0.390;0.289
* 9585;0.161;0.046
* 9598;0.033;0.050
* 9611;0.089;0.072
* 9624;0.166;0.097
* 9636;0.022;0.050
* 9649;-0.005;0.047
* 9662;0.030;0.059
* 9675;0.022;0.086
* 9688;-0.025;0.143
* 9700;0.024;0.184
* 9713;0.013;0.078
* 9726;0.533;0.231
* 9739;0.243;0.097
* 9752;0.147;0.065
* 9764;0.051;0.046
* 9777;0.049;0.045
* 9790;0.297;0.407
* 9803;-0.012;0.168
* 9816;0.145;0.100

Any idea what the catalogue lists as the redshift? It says 1.139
